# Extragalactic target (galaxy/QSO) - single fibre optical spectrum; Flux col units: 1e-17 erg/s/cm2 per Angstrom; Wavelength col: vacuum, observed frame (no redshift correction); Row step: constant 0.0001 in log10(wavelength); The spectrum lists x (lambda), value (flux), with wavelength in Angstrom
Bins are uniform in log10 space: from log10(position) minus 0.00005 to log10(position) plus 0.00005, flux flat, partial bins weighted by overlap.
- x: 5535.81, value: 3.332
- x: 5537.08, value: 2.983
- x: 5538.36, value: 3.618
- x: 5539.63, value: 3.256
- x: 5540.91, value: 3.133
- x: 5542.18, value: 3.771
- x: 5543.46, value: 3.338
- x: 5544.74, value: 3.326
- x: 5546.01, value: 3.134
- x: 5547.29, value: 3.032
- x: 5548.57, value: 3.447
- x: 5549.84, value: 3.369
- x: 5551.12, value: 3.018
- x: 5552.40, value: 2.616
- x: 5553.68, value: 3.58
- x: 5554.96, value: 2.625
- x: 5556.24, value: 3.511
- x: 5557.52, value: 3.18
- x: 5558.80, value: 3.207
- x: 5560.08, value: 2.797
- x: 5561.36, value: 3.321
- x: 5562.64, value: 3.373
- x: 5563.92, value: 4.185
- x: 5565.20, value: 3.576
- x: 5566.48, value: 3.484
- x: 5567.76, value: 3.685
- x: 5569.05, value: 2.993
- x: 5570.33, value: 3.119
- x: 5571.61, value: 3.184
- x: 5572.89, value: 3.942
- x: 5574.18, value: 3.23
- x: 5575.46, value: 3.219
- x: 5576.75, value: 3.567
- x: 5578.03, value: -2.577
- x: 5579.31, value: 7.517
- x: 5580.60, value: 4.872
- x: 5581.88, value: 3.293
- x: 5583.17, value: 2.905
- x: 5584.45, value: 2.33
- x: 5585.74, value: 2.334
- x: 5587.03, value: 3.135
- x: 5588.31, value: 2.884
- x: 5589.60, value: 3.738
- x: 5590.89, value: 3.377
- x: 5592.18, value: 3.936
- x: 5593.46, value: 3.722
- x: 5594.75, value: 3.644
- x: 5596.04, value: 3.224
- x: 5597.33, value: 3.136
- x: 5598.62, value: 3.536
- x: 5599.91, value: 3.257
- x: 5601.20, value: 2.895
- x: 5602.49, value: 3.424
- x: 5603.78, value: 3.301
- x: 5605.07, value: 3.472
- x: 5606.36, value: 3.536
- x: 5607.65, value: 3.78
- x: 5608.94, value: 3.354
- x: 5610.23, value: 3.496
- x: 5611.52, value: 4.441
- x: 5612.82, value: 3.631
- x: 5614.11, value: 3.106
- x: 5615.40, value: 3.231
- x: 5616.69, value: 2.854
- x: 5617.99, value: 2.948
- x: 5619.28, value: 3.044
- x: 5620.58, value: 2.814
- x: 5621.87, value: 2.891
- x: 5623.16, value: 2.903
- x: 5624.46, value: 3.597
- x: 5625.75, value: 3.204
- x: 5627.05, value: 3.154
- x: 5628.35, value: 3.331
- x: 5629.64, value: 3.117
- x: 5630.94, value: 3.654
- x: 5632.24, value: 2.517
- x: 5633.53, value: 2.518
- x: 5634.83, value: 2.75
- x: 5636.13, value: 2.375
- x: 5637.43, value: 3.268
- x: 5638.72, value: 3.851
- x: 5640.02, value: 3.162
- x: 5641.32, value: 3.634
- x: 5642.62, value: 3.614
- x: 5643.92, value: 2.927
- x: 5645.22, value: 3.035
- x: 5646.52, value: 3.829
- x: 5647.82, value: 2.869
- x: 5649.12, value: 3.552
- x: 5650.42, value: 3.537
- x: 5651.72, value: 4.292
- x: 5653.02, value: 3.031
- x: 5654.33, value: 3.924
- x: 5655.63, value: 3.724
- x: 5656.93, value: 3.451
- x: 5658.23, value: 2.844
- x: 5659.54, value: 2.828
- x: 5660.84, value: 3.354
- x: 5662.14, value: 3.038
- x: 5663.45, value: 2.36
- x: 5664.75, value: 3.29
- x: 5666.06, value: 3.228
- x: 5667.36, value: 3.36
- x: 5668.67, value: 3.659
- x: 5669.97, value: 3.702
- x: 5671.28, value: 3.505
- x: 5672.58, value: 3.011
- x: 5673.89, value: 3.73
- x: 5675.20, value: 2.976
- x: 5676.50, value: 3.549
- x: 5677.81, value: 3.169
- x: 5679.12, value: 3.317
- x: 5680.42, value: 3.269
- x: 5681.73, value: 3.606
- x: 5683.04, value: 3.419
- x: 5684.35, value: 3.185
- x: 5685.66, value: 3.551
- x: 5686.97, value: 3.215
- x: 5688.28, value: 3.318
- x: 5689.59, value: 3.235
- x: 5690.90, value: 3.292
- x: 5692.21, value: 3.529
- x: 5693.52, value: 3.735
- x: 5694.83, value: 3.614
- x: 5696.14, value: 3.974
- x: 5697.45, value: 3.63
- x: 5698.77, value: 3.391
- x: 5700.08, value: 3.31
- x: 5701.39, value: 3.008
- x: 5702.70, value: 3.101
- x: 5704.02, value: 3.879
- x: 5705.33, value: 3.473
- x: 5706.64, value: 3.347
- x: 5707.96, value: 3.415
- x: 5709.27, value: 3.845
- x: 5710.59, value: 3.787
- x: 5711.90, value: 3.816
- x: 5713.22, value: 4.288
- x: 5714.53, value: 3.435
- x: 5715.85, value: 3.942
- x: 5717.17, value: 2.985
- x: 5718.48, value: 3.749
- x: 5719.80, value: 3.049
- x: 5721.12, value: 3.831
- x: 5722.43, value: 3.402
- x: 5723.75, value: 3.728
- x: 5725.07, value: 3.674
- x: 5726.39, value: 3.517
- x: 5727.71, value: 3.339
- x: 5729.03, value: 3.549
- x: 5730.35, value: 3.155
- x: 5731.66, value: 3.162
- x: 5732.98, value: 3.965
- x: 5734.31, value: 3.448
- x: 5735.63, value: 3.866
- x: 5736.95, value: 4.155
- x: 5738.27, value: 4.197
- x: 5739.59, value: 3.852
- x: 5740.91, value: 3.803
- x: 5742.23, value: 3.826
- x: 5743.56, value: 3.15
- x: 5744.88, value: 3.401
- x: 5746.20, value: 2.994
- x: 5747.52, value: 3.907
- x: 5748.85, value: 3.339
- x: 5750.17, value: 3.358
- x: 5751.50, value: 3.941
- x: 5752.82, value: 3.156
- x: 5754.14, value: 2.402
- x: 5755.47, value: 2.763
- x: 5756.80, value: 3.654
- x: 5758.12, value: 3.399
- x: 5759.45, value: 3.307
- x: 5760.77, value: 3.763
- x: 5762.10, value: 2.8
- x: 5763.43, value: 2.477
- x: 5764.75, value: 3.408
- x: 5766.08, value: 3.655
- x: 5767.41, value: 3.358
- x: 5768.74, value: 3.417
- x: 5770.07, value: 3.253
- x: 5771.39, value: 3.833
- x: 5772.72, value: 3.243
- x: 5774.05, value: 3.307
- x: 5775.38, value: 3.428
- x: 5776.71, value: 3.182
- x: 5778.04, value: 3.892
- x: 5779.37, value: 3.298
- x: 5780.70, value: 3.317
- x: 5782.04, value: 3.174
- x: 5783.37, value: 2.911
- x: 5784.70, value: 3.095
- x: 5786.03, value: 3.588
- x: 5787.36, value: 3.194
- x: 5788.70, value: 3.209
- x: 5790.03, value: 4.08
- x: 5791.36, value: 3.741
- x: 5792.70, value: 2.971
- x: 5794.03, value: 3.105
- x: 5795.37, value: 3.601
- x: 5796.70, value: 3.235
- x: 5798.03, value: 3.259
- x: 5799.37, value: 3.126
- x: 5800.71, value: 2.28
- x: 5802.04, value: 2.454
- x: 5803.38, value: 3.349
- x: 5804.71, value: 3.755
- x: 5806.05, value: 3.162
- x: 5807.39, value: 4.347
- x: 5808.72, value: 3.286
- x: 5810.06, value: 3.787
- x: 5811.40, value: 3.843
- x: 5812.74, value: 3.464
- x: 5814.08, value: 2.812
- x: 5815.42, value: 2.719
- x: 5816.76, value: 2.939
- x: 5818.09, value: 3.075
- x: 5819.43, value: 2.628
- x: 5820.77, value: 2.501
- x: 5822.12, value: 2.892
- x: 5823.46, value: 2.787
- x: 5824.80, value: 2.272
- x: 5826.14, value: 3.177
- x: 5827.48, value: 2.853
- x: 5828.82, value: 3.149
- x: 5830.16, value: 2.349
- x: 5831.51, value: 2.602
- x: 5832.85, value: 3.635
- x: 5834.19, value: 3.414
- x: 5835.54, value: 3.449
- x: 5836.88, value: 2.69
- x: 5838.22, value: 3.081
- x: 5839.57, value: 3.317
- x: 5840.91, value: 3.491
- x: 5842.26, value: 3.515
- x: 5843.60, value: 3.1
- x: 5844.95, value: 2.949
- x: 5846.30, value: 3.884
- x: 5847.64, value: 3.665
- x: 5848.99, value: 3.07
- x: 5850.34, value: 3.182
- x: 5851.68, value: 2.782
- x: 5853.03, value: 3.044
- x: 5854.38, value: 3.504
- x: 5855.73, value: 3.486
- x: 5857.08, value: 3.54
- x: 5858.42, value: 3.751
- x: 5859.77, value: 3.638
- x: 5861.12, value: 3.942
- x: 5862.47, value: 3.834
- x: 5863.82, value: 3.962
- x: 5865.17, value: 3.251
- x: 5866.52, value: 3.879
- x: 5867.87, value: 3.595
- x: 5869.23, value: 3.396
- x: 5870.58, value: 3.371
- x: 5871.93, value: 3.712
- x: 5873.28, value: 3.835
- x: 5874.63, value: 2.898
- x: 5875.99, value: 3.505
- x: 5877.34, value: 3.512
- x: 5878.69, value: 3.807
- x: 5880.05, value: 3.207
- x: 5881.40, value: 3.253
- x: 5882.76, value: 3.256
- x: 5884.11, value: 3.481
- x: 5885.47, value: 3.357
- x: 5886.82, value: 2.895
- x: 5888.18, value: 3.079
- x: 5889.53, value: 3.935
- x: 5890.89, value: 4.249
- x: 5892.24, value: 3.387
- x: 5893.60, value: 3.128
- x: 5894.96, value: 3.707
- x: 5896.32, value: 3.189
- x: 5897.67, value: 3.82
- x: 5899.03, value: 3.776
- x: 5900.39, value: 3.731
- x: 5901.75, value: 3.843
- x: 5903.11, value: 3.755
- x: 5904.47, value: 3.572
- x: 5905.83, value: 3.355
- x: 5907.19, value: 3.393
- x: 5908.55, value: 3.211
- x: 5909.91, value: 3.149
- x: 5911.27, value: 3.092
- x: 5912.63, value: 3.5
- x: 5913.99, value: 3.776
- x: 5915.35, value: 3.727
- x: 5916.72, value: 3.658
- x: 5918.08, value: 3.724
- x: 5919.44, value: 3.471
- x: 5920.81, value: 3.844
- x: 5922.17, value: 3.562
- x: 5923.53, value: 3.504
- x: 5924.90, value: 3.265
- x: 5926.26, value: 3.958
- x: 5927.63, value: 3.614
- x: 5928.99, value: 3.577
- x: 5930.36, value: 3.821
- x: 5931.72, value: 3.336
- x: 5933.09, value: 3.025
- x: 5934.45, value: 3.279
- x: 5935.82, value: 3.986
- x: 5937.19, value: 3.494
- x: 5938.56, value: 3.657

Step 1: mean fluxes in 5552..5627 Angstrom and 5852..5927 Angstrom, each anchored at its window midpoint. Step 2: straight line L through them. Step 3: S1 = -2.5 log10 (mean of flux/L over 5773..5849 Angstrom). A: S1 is 0.09 mag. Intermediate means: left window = 3.29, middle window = 3.2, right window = 3.53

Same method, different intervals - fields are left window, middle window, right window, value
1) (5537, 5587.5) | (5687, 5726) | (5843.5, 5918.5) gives -0.058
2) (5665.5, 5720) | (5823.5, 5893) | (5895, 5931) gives 0.062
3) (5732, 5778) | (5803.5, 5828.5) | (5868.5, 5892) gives 0.105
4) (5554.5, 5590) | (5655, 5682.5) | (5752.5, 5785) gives -0.012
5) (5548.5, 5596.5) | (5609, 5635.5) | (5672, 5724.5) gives 0.064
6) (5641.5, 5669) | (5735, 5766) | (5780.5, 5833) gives -0.075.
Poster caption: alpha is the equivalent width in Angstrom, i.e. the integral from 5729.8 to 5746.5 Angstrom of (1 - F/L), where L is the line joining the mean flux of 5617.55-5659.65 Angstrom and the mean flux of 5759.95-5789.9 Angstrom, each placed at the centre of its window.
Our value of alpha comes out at -1.7 Angstrom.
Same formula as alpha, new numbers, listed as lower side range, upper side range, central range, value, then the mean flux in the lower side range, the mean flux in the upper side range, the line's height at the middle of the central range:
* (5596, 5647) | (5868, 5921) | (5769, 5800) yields 0.4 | 3.24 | 3.5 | 3.4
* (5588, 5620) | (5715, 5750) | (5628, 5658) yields 1.4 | 3.4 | 3.57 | 3.45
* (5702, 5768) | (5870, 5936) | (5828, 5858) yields 2.4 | 3.5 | 3.51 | 3.5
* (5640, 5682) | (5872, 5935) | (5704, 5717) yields -1.2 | 3.35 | 3.5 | 3.38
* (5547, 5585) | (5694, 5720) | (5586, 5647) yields 1.7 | 3.26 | 3.56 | 3.37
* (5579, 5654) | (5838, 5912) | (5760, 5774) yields 0.4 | 3.34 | 3.46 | 3.41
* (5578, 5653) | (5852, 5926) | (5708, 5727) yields -1.4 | 3.31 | 3.52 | 3.39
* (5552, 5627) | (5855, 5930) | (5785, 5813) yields 0.8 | 3.29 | 3.54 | 3.47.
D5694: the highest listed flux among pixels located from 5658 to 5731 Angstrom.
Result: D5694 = 4.288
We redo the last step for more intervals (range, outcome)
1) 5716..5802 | 4.197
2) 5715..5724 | 3.942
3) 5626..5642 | 3.851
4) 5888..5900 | 4.249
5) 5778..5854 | 4.347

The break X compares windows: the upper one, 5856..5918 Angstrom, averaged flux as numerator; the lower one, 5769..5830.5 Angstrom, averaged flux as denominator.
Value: 1.10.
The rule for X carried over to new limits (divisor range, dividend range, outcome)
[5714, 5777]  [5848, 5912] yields 1.01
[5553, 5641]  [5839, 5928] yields 1.07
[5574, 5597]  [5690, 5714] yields 1.10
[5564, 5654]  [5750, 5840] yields 0.97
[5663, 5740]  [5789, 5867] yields 0.93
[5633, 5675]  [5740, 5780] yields 1.02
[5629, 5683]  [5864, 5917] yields 1.07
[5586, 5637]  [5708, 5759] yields 1.09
